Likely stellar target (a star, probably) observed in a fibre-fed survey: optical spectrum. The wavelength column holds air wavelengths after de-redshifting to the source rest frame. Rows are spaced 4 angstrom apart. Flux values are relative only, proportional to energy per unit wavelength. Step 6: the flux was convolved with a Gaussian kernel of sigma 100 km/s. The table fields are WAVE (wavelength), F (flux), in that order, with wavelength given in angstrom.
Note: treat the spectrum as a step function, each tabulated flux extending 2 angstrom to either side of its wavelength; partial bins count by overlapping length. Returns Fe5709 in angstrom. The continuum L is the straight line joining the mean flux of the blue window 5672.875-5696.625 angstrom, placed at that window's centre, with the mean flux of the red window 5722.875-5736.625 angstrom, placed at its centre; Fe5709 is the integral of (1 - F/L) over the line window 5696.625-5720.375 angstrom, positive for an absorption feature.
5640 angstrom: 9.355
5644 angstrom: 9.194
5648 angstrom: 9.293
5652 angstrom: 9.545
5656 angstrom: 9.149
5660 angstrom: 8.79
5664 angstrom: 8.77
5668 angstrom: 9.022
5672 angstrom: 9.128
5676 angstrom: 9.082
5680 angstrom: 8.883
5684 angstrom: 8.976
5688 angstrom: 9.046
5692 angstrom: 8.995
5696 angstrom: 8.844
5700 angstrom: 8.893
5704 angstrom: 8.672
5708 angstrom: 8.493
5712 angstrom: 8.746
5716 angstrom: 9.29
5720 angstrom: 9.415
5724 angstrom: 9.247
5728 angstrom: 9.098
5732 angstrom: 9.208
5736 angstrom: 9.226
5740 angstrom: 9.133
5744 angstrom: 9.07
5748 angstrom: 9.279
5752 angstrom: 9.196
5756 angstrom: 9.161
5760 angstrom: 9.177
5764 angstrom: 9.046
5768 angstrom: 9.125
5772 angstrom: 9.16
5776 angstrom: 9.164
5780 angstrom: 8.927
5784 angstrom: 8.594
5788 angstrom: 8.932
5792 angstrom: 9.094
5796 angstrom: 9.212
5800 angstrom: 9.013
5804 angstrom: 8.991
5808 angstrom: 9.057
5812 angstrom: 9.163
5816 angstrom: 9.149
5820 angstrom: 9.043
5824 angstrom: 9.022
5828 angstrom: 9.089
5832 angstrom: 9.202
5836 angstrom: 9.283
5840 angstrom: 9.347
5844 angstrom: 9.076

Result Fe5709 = 0.6 angstrom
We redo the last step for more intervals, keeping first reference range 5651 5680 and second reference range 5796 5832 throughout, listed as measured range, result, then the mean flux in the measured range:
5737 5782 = -0.3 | 9.13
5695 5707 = 0.4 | 8.77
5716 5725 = -0.3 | 9.33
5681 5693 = 0.1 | 9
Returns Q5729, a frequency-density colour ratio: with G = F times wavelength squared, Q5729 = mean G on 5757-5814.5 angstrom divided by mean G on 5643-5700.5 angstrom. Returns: 1.0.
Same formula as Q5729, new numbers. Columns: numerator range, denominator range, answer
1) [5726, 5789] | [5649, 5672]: 1.04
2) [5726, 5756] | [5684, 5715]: 1.05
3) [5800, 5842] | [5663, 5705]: 1.07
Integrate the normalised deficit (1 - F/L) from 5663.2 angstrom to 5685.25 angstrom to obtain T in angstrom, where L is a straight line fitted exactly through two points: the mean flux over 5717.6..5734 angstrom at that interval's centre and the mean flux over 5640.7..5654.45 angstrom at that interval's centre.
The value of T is 0.8 angstrom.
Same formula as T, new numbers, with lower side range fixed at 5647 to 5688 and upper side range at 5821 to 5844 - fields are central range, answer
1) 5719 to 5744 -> -0.3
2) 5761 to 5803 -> 0.5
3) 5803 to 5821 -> 0.1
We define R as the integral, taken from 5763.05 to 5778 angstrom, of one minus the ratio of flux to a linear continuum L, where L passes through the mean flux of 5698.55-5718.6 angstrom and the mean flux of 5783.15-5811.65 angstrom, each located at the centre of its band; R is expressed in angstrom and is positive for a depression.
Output -0.3 angstrom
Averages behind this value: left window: 8.83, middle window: 9.13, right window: 9.01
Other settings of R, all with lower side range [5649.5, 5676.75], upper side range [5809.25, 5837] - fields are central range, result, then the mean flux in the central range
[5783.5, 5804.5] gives 0.28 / 9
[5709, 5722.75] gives -0.02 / 9.11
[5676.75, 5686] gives 0.13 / 8.95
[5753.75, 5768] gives -0.03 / 9.13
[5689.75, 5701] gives 0.21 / 8.92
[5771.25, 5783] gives 0.10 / 9.03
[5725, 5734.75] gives -0.08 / 9.17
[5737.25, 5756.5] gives -0.15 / 9.17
